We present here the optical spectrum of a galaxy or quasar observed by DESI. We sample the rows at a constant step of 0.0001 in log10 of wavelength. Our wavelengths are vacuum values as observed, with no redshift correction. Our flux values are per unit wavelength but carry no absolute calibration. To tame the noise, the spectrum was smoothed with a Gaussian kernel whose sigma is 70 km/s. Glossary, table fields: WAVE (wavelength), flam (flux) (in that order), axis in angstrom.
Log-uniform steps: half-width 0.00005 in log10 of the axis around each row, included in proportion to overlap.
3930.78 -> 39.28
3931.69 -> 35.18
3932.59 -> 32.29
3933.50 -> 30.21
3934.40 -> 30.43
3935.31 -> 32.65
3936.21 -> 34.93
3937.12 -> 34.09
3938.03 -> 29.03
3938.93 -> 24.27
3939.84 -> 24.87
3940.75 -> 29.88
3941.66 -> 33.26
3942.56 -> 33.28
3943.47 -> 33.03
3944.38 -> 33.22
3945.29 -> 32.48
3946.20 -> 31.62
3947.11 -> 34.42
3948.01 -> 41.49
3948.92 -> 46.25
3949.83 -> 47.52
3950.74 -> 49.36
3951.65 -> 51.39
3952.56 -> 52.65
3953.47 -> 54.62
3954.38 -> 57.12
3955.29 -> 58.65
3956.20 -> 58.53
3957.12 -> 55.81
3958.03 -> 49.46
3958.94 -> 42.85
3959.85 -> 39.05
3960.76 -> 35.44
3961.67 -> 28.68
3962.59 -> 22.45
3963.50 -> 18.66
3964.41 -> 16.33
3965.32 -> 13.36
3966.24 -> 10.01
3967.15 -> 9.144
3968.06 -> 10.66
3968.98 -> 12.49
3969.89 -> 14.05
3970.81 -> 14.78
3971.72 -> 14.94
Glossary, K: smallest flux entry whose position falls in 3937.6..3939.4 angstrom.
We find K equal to 24.27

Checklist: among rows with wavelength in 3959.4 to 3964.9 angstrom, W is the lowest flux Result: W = 16.33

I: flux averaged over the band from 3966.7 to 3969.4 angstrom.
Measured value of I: 10.7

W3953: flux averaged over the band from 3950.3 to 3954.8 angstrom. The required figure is 53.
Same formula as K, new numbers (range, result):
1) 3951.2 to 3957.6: 51.39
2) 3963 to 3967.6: 9.144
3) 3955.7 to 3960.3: 39.05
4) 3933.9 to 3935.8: 30.43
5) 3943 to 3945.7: 32.48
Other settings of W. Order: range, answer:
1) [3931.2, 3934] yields 30.21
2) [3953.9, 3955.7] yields 57.12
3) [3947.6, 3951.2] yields 41.49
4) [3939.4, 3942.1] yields 24.87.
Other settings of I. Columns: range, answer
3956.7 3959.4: 49.3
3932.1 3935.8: 31.6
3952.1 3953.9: 53.6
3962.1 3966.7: 16.2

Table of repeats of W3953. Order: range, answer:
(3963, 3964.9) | 17.6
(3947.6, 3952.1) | 47.2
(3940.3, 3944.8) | 32.5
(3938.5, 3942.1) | 28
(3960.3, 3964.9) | 24.3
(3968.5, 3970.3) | 13.2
